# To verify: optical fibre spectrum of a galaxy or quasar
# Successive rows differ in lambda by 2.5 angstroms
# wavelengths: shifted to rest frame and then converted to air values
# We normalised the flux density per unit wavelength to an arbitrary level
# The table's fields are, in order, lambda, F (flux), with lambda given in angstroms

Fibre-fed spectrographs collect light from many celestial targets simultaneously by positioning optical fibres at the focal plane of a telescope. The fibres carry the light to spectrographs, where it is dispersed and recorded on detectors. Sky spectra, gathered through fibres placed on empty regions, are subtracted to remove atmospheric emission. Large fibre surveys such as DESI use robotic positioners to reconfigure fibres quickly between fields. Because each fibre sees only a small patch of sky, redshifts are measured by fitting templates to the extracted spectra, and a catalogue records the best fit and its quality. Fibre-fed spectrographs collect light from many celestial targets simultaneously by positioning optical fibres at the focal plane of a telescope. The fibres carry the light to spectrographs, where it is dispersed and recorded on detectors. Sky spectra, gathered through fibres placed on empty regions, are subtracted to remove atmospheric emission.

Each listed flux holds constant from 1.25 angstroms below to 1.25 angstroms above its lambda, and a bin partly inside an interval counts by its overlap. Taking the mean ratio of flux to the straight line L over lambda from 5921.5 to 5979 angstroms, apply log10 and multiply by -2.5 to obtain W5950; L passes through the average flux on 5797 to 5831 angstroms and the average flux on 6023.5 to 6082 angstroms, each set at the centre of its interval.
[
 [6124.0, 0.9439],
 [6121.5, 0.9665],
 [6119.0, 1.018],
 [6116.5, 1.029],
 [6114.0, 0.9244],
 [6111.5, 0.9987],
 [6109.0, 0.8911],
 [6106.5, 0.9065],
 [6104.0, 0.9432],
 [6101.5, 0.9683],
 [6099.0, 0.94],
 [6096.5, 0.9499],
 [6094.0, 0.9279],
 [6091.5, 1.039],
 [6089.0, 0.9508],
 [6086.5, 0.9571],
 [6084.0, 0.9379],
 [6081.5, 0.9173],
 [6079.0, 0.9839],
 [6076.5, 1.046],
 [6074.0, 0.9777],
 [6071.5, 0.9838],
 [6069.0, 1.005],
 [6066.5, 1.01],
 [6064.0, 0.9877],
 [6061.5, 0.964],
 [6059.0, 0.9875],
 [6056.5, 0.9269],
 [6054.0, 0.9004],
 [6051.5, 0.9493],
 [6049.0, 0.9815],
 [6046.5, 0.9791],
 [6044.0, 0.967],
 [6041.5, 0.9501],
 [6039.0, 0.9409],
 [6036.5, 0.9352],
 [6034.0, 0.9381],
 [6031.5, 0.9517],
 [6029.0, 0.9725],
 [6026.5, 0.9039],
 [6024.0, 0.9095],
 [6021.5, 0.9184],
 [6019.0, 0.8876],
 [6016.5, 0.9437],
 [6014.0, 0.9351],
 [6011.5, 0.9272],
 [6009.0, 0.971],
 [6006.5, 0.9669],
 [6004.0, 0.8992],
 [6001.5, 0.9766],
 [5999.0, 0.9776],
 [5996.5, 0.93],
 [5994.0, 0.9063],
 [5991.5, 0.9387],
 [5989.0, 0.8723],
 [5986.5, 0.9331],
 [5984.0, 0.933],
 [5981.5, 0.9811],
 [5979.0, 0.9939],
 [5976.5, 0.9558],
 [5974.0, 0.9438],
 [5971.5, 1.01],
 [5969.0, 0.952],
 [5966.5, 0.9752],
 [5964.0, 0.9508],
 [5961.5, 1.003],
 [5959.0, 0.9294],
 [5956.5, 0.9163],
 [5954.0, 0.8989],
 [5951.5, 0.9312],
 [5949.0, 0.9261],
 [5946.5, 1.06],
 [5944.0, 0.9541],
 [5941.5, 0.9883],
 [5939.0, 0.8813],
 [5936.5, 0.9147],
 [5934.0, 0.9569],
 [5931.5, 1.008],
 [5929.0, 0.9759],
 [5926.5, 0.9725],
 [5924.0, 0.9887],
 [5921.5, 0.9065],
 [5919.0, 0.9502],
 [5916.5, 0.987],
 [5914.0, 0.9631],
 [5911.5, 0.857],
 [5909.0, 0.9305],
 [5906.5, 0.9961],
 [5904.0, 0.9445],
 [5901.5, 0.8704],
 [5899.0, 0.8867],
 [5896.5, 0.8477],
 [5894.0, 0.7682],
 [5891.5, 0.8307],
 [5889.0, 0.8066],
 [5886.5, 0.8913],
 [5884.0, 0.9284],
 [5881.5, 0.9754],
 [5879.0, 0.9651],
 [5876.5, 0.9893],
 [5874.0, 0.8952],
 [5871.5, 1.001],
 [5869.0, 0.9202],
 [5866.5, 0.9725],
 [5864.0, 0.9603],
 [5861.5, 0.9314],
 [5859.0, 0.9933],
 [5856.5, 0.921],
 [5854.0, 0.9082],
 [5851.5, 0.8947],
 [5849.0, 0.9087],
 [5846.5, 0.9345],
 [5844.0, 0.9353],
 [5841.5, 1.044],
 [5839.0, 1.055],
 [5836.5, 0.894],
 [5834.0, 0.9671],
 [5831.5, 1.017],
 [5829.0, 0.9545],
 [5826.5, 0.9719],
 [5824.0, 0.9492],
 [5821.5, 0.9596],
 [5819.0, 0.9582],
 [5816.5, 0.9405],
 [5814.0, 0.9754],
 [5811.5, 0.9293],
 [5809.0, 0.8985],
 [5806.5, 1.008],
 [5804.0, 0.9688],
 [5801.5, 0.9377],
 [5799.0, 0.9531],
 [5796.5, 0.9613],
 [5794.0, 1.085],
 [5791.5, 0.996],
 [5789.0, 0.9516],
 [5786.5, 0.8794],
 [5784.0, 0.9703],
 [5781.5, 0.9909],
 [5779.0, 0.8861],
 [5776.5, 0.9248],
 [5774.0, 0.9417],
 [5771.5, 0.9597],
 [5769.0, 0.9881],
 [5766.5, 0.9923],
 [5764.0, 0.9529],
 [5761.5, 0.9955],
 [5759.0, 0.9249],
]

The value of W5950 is 0.00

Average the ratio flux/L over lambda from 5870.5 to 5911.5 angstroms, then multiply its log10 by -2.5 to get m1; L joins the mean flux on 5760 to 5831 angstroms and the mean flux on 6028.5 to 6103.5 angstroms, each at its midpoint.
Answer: 0.06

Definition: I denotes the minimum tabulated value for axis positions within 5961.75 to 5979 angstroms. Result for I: 0.9438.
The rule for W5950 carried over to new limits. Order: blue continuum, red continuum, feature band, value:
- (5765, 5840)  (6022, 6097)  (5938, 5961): 0.02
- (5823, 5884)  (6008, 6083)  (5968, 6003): 0.01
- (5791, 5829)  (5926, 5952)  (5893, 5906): 0.11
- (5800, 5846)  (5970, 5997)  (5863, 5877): 0.00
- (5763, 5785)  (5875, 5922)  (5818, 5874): -0.03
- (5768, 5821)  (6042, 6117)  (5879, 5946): 0.04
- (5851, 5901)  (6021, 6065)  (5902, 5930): -0.03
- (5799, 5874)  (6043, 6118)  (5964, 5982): -0.01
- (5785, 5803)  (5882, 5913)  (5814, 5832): -0.02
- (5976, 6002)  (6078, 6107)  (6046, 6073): -0.02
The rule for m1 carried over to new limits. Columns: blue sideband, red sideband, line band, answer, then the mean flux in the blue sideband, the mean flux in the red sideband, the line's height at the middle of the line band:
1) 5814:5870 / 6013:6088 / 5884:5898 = 0.14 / 0.955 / 0.955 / 0.955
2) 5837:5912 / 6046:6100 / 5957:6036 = 0.01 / 0.926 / 0.968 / 0.952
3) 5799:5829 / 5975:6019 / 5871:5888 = 0.01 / 0.954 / 0.942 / 0.95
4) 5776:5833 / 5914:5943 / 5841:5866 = 0.02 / 0.96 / 0.957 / 0.959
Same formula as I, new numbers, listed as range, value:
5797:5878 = 0.894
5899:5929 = 0.857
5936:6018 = 0.8723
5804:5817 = 0.8985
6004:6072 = 0.8876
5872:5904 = 0.7682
